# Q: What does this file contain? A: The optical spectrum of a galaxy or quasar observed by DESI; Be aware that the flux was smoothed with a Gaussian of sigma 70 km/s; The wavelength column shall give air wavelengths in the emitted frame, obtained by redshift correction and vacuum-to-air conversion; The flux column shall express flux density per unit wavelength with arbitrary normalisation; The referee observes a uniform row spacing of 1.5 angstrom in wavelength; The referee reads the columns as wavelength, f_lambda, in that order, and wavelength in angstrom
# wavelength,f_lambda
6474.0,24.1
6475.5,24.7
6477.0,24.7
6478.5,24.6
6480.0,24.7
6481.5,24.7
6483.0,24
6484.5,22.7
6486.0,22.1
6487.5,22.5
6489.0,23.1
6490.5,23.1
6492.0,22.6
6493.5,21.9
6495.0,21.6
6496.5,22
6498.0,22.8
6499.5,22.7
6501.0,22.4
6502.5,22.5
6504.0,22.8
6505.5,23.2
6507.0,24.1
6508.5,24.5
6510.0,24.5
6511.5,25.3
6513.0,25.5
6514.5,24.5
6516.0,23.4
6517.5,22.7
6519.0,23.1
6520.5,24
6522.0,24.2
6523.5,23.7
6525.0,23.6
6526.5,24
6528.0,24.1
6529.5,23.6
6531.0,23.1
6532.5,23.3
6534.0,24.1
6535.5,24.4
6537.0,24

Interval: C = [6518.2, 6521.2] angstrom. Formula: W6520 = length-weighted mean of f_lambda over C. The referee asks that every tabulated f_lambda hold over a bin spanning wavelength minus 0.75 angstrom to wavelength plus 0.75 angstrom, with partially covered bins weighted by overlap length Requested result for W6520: 23.5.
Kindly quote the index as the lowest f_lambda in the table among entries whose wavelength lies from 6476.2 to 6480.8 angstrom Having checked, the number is 24.6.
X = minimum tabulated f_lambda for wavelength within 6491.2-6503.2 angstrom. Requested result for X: 21.6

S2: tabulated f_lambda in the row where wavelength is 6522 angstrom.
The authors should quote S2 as 24.2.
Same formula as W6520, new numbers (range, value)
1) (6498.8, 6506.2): 22.7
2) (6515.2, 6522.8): 23.5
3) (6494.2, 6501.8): 22.3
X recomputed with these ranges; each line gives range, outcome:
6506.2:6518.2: 22.7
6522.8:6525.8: 23.6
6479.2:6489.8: 22.1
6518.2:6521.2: 23.1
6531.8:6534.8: 23.3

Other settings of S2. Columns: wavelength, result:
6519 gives 23.1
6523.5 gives 23.7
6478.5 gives 24.6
